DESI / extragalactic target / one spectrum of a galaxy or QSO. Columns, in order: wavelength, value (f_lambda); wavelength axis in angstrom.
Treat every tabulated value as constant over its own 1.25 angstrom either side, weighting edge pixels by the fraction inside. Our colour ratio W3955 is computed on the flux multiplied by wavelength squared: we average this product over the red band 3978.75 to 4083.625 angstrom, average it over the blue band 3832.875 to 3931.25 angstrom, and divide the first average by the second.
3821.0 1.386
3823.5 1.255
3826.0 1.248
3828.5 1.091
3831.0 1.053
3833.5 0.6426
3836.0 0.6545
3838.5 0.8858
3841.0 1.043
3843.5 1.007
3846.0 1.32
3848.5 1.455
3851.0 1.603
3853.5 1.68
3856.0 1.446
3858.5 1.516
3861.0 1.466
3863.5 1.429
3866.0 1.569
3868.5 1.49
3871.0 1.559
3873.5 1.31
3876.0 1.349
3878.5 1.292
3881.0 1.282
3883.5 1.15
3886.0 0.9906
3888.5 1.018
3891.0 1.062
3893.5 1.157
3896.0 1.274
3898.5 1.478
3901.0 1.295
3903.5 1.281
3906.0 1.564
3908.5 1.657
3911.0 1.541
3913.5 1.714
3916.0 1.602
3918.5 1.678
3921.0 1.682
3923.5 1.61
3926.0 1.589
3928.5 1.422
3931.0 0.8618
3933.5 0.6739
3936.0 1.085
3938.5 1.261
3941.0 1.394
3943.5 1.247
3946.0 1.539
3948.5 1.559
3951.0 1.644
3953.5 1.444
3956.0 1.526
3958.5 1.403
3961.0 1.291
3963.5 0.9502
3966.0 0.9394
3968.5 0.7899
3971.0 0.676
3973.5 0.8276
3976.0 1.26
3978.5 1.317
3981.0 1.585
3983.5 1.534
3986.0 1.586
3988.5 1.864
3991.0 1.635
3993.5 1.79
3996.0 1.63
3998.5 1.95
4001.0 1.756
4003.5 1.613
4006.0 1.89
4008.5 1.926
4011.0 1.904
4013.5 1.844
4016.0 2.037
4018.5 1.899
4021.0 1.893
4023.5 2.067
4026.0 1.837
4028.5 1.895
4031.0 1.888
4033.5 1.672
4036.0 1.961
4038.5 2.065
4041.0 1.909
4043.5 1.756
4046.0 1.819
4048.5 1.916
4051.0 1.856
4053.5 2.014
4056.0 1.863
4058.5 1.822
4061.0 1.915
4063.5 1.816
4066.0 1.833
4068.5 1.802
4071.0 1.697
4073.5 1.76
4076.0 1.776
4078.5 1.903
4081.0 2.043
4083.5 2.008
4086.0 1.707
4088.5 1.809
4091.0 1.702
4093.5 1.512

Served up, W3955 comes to 1.46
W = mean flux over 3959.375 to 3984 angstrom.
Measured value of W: 1.11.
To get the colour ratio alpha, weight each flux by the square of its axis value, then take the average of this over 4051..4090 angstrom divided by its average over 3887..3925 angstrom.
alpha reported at 1.40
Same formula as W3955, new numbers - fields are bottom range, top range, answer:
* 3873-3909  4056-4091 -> 1.58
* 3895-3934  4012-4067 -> 1.39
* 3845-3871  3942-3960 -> 1.03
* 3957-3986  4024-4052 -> 1.66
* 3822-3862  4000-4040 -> 1.70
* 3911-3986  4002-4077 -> 1.48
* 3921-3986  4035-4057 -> 1.57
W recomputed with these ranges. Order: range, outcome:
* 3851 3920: 1.41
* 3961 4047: 1.64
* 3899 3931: 1.52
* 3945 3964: 1.44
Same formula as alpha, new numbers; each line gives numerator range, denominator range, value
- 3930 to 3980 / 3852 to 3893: 0.92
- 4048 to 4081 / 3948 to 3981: 1.61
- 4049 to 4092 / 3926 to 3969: 1.56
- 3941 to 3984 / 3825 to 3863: 1.11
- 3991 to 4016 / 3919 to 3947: 1.43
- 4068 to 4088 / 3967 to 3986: 1.65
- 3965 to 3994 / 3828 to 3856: 1.23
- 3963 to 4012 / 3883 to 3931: 1.10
